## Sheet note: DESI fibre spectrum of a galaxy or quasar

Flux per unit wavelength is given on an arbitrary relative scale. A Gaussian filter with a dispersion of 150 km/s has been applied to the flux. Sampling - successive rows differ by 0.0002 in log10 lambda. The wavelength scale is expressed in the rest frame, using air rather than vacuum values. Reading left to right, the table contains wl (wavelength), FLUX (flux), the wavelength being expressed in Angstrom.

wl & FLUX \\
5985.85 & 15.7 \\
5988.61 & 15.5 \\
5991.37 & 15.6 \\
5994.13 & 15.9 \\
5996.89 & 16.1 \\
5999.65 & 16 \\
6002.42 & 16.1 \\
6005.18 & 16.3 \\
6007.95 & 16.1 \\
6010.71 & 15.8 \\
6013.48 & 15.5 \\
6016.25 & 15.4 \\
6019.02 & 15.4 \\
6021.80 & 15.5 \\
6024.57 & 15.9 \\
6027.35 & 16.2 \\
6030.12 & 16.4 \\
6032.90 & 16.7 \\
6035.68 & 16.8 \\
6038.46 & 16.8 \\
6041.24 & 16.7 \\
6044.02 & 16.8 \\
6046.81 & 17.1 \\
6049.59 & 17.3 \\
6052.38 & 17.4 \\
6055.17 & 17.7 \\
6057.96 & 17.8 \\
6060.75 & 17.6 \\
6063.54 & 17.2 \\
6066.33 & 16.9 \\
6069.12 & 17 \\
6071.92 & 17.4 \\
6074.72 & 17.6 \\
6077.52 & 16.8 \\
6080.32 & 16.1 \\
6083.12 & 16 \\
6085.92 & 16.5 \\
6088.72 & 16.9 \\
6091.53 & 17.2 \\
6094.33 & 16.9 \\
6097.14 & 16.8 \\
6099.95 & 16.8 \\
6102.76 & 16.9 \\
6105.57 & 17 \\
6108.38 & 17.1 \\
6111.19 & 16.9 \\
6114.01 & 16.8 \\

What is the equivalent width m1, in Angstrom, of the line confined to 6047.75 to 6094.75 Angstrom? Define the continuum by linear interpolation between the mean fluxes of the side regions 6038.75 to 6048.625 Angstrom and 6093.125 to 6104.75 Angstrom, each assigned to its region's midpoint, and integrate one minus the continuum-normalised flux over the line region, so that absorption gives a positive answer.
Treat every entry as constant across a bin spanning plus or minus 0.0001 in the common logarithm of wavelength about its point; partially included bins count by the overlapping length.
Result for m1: -0.6 Angstrom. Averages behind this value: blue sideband 16.9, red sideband 16.9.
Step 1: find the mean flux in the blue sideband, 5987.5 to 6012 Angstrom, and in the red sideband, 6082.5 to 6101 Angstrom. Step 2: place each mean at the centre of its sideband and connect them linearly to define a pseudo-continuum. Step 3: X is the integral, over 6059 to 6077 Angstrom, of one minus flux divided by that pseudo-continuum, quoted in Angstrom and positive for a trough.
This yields -0.8 Angstrom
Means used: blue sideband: 15.9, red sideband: 16.8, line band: 17.3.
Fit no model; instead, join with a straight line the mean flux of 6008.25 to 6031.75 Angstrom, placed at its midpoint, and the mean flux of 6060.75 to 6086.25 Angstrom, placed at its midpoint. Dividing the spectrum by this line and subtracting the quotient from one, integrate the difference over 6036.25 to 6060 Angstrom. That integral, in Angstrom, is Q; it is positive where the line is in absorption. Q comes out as -1.2 Angstrom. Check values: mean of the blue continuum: 15.8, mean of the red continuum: 16.9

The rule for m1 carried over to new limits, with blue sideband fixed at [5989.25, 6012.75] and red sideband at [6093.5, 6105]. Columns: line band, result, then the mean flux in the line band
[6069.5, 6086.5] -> -0.1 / 16.8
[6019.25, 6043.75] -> -0.2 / 16.3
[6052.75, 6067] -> -0.8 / 17.5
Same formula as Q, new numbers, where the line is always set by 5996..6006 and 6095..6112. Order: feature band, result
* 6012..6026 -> 0.62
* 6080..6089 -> 0.23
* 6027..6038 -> -0.14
